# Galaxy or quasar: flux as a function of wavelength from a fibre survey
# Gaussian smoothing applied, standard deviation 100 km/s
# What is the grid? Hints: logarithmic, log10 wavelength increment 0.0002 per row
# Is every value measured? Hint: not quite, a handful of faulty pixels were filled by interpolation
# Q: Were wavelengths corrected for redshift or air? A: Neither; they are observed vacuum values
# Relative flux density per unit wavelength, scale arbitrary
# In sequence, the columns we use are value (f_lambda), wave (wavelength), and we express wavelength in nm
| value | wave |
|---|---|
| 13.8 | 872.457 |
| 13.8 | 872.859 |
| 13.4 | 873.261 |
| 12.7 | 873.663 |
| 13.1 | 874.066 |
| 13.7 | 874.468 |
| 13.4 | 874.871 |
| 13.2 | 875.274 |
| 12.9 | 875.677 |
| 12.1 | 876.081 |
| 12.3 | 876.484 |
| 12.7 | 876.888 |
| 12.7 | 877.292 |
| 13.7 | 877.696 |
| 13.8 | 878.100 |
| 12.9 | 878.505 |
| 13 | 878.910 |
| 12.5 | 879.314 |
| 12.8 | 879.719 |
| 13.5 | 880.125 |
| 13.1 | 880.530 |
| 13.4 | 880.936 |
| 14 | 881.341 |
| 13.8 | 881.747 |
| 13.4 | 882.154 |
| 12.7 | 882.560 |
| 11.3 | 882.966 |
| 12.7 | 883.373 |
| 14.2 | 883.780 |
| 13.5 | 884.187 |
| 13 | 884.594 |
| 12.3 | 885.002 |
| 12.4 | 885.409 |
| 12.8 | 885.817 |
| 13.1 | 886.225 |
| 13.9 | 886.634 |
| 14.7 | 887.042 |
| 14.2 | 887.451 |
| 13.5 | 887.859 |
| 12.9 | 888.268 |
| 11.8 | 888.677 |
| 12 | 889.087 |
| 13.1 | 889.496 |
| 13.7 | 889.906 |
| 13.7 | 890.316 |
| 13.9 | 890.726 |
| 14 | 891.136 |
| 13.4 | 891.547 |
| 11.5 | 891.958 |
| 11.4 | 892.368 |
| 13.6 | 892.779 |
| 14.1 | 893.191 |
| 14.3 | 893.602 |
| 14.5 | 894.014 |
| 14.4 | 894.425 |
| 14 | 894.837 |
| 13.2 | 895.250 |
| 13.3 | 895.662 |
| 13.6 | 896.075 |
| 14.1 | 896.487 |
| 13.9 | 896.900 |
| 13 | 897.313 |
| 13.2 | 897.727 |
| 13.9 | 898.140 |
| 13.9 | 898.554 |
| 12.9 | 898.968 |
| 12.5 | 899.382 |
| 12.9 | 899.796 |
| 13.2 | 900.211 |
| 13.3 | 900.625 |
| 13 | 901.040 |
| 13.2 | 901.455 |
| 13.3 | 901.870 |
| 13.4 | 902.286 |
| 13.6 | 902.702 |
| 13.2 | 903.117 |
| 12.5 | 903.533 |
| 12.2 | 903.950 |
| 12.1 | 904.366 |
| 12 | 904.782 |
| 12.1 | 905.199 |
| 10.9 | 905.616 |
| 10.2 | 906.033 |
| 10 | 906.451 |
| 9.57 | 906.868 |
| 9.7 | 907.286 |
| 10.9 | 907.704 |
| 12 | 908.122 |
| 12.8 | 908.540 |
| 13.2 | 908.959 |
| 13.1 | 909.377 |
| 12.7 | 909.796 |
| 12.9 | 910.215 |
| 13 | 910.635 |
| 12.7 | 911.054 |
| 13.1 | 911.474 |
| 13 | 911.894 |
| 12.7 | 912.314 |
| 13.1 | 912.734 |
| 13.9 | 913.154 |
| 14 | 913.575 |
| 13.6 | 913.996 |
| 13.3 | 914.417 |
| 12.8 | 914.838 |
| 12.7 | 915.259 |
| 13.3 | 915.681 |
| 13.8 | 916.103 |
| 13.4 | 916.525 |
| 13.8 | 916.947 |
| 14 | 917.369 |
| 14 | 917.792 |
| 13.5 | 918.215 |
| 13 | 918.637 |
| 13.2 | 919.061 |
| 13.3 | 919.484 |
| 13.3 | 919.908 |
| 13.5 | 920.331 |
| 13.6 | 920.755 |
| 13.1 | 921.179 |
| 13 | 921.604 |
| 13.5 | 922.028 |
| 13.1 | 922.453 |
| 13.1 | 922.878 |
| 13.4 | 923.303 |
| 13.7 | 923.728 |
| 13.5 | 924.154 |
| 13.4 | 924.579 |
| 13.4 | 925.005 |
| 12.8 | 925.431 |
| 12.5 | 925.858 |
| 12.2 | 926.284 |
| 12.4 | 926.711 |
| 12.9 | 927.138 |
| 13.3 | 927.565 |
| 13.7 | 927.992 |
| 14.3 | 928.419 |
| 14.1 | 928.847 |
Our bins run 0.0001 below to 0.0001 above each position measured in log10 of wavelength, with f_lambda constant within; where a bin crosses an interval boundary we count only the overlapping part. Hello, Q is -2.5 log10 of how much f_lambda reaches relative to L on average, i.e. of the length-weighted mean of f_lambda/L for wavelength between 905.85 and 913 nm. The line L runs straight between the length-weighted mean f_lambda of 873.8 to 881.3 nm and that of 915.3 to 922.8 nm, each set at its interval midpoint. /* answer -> 0.11 mag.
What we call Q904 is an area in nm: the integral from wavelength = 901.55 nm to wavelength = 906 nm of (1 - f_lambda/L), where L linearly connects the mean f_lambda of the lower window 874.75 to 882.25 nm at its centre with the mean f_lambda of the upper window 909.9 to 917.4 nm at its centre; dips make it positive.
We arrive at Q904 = 0.26 nm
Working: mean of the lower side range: 13.1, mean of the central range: 12.5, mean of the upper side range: 13.3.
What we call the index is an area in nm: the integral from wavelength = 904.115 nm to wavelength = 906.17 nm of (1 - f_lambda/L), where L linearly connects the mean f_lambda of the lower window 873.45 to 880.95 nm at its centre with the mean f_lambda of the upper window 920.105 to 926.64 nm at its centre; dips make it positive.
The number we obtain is 0.25 nm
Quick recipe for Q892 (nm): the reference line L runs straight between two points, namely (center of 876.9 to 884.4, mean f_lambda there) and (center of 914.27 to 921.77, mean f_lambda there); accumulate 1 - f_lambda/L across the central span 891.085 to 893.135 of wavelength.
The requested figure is 0.068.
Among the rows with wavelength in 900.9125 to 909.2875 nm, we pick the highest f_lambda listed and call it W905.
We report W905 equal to 13.6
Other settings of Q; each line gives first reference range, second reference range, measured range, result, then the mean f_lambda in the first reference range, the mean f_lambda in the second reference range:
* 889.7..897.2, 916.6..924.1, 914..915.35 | 0.032 mag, 13.6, 13.4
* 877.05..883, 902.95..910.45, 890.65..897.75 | -0.092 mag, 13.2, 11.8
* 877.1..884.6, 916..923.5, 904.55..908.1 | 0.233 mag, 13.2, 13.4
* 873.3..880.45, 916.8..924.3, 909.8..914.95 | 0.015 mag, 13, 13.4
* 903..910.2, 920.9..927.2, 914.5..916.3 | -0.064 mag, 11.7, 13.1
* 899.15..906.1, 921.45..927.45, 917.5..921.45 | -0.035 mag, 12.6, 13.1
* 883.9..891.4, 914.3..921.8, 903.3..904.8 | 0.091 mag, 13.3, 13.4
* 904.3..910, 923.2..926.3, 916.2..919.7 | -0.085 mag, 11.5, 13.2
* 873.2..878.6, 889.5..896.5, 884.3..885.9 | 0.054 mag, 13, 13.5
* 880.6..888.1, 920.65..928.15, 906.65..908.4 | 0.234 mag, 13.3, 13.1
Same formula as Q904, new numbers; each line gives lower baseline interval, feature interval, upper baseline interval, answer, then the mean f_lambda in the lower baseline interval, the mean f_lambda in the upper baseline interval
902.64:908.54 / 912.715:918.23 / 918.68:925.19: -0.406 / 11.5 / 13.3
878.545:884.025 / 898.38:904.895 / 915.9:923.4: 0.154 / 13.1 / 13.4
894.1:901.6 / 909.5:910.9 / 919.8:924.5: 0.054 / 13.4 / 13.4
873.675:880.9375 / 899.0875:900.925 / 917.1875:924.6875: 0.034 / 13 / 13.4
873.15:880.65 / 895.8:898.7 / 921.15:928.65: -0.122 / 13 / 13.2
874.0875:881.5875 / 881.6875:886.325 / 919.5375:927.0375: 0.072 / 13.1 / 13.1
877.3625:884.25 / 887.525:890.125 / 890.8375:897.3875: 0.095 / 13.2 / 13.5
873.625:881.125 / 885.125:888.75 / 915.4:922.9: -0.046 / 13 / 13.4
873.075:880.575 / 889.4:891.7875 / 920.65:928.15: -0.104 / 13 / 13.1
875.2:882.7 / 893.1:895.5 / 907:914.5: -0.216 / 13.1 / 12.7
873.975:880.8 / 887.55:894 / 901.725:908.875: -0.389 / 13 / 11.8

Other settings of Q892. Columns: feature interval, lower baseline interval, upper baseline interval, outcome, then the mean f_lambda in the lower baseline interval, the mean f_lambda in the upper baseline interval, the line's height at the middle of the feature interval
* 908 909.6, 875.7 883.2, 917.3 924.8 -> 0.05 nm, 13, 13.4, 13.3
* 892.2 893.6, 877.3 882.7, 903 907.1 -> -0.11 nm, 13.3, 11.4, 12.3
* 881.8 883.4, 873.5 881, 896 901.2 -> 0.06 nm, 13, 13.3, 13.1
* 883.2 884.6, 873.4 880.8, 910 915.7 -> -0.04 nm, 13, 13.1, 13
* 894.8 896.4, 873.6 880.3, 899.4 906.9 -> -0.13 nm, 13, 12.3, 12.5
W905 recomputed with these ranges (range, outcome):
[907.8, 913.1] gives 13.2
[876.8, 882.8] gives 14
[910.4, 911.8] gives 13.1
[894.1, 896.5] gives 14.4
